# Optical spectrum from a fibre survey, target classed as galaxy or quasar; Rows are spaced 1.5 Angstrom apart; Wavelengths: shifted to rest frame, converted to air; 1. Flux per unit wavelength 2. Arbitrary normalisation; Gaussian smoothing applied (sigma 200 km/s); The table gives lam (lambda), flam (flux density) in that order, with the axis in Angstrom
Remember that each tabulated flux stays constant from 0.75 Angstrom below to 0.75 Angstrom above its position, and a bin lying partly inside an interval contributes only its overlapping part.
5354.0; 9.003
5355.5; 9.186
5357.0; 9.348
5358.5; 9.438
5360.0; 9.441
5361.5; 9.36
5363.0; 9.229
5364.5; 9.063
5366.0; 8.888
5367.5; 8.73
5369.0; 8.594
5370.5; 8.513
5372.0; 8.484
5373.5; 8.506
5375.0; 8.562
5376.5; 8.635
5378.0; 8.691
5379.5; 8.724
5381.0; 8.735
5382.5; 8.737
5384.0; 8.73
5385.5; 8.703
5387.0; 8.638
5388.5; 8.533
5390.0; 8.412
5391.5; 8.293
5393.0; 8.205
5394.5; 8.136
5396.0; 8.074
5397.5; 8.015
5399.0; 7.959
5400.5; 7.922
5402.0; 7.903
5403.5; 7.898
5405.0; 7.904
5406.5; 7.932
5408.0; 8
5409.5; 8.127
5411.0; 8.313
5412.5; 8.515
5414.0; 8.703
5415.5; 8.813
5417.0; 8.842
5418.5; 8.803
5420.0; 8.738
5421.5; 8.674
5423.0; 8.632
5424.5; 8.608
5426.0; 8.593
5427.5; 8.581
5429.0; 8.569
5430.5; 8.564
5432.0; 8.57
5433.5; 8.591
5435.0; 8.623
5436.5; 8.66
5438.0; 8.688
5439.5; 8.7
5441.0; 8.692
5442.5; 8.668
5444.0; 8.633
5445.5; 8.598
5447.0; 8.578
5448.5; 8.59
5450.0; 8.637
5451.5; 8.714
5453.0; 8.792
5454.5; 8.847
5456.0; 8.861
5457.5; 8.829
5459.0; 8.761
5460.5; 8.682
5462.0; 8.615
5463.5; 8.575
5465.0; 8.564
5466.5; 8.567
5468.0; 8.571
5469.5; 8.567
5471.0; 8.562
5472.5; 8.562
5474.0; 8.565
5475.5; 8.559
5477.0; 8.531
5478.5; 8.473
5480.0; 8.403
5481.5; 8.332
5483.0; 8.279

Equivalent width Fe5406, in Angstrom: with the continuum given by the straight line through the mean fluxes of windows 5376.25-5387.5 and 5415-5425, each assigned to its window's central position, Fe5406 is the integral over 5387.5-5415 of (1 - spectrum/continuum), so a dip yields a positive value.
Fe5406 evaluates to 1.7 Angstrom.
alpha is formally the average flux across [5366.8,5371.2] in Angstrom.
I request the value 8.61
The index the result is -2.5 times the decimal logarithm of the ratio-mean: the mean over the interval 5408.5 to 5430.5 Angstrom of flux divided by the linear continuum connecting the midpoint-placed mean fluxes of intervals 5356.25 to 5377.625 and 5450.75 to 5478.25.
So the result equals 0.02 mag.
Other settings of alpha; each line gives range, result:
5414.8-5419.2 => 8.82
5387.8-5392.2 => 8.41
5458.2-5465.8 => 8.64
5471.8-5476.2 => 8.56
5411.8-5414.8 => 8.61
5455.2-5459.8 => 8.82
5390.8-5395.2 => 8.21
